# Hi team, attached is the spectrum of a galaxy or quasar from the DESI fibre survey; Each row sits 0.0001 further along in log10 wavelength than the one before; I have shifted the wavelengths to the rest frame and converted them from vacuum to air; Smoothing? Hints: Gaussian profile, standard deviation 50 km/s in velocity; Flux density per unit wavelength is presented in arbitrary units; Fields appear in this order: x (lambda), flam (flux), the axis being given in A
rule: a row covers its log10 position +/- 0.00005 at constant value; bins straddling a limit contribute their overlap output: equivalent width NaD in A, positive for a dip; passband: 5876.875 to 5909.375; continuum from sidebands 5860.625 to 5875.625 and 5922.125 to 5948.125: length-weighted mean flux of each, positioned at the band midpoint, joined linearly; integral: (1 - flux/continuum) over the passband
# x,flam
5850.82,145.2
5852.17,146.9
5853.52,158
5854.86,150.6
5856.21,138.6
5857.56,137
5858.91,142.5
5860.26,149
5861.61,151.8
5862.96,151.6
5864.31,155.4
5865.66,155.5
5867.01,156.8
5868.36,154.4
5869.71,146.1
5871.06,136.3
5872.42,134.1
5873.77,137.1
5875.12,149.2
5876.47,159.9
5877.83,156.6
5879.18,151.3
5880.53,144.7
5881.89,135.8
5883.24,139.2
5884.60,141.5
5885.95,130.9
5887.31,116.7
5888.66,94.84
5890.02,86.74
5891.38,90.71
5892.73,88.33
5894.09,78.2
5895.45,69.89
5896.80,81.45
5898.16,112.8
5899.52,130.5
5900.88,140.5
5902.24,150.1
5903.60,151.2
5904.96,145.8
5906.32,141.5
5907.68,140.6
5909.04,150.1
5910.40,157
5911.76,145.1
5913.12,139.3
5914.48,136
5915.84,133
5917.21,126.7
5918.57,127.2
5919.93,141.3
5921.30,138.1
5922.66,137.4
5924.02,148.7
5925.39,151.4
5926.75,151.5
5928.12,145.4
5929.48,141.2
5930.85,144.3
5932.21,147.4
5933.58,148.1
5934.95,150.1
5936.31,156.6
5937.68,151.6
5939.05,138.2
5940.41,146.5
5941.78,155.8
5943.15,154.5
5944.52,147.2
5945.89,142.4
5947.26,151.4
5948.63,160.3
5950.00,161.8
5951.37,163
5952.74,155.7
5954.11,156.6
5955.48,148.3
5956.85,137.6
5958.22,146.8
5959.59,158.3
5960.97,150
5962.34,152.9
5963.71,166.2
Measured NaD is 5.3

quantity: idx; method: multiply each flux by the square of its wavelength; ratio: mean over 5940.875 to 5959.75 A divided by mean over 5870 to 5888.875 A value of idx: 1.13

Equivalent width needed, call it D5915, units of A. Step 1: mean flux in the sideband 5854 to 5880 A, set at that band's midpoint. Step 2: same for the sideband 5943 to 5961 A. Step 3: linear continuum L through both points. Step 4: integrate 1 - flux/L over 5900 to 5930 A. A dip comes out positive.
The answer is 1.59 A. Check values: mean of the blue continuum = 148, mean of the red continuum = 152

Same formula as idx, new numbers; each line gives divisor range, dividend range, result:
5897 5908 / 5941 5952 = 1.15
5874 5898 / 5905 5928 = 1.21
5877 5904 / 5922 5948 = 1.26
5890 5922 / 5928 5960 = 1.21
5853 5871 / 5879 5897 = 0.75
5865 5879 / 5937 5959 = 1.04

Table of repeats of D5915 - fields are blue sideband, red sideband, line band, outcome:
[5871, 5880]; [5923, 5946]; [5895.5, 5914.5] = 1.6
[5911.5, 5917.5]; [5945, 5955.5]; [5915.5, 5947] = 0.0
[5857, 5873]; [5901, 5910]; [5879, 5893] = 2.6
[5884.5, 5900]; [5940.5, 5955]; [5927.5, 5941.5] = -0.6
